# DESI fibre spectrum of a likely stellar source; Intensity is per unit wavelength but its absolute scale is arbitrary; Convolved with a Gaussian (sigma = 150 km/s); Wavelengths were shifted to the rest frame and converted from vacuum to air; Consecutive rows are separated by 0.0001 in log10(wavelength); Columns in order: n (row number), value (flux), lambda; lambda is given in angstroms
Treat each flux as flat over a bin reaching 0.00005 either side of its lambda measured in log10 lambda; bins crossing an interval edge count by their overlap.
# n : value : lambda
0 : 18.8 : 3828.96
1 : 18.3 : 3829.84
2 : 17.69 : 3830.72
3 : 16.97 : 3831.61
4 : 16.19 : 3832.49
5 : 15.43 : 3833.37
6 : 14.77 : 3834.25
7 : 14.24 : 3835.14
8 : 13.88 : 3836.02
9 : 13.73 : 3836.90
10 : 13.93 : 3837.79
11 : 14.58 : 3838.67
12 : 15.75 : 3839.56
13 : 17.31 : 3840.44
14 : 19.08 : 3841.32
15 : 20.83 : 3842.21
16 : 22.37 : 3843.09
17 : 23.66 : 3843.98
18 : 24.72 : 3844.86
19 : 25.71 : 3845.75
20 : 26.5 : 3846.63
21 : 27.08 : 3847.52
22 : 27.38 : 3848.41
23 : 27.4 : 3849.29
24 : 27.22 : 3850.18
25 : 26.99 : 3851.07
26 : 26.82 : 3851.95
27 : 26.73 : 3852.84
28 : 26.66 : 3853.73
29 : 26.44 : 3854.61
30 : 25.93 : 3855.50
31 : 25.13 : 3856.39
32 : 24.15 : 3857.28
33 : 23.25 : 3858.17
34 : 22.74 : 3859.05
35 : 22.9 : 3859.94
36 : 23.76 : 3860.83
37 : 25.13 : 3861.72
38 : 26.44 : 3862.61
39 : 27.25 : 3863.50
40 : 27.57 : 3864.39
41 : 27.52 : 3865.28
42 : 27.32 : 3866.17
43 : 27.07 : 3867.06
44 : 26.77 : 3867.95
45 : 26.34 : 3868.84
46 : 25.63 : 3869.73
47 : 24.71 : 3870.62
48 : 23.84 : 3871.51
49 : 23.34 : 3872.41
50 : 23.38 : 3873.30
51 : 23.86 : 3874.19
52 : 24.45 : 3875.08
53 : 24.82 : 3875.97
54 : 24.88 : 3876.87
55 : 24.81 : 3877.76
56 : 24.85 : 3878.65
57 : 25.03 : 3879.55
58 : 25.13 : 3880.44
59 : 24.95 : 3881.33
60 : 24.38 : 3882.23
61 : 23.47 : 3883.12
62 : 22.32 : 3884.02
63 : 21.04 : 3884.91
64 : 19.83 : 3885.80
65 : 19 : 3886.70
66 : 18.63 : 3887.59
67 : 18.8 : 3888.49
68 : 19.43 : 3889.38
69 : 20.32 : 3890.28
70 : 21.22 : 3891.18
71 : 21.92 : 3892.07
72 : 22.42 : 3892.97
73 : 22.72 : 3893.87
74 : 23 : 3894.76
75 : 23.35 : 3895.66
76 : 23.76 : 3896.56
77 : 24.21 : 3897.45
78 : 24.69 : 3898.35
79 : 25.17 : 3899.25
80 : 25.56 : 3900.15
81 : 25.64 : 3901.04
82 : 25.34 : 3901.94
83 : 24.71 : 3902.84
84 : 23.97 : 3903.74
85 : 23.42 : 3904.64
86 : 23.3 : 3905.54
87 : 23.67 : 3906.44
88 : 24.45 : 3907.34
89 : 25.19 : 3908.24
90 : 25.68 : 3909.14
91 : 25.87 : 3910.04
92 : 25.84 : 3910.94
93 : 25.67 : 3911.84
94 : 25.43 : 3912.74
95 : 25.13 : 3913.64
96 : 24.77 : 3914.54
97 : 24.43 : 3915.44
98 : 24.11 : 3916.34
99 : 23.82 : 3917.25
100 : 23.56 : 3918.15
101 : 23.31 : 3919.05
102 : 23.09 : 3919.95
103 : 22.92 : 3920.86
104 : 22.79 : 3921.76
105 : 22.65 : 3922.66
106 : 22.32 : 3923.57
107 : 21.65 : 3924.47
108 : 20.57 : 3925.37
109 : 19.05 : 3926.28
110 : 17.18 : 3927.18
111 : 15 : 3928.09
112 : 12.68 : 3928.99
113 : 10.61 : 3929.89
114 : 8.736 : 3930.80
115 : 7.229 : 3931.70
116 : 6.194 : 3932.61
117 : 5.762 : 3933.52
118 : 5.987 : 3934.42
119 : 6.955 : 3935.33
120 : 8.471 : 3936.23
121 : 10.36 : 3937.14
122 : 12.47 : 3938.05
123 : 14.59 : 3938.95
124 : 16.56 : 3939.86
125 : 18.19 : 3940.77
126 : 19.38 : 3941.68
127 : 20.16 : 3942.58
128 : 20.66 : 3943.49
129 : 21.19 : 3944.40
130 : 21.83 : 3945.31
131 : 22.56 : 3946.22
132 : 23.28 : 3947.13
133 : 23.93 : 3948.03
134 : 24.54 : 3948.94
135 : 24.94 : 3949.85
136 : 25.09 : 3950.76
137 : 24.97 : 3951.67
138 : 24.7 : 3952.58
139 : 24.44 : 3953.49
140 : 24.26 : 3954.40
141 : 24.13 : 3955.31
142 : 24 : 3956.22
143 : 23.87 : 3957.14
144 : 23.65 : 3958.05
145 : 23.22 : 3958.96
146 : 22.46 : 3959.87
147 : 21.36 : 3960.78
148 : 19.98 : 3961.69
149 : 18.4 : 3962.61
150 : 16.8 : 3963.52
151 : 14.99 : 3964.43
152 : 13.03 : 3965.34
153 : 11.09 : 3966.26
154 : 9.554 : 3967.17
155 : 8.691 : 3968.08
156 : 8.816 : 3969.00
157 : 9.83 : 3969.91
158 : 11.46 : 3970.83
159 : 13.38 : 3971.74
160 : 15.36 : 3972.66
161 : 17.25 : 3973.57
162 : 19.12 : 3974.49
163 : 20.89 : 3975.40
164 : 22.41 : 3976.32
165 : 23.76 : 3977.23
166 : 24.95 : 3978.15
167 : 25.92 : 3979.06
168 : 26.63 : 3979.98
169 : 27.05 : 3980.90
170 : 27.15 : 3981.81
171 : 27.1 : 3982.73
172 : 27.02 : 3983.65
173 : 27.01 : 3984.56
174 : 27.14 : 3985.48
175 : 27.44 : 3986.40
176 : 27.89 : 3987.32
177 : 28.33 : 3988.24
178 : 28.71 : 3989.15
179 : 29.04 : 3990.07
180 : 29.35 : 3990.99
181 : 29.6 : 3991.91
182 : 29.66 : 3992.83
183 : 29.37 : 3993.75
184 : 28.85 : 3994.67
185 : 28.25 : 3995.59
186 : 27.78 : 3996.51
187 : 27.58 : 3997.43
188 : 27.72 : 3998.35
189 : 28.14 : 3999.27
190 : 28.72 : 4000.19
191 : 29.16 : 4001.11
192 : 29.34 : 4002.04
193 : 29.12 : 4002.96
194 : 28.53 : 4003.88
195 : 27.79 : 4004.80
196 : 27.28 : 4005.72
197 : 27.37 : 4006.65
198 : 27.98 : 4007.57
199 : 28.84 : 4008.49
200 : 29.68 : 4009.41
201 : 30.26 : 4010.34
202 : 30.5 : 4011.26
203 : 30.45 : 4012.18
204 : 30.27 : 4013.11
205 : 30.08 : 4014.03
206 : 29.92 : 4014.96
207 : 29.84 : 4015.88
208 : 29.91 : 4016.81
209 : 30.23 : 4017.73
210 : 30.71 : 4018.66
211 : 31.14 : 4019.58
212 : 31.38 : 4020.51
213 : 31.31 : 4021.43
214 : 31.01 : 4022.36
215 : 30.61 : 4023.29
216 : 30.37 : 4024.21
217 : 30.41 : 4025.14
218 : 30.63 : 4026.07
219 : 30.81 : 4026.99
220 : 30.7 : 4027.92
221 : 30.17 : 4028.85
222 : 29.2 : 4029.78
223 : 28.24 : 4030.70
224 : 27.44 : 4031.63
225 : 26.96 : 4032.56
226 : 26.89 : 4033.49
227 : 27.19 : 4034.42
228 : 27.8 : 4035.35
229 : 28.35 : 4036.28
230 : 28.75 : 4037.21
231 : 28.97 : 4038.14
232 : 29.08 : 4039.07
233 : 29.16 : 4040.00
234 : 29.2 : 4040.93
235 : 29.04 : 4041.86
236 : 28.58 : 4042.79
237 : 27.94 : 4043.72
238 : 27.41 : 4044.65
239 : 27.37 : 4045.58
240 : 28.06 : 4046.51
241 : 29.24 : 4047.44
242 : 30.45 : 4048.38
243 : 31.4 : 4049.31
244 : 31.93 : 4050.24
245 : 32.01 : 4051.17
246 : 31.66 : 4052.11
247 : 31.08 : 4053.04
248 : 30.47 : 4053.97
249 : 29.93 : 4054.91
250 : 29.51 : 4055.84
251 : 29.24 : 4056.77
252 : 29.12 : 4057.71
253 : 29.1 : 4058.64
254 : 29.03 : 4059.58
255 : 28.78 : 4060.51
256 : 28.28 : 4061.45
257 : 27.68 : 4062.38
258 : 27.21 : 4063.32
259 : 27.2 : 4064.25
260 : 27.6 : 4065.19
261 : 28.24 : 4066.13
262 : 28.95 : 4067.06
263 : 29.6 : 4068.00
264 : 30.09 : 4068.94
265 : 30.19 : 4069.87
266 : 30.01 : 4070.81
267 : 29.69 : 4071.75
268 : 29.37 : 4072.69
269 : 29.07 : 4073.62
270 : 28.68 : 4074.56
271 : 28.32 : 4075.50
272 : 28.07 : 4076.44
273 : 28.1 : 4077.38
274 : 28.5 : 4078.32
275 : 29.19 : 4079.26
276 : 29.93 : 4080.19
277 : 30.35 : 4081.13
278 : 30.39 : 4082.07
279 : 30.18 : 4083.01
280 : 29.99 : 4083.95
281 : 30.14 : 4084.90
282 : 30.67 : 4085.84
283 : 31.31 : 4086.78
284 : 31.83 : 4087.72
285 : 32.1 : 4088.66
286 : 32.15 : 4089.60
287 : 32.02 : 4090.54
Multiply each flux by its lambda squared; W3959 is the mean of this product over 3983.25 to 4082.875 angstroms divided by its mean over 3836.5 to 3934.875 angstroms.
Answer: 1.4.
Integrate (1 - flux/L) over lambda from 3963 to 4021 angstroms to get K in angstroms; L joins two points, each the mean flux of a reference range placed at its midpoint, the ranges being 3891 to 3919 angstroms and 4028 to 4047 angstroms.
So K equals 4.1 angstroms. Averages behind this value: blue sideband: 24.3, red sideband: 28.3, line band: 25.1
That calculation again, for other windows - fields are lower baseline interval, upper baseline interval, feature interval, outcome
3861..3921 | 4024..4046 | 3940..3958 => 2.16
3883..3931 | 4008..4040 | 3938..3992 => 9.37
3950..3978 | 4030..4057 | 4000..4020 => -3.76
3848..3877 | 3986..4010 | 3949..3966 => 3.56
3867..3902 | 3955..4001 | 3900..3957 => 6.59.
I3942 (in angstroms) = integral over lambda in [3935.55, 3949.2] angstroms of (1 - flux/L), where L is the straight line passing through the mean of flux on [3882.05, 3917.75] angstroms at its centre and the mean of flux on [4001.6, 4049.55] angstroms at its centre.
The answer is 3.8 angstroms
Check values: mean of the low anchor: 23.4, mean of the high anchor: 29.3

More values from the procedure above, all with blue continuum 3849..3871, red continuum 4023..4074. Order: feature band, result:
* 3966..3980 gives 5.7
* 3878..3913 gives 4.1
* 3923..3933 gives 4.5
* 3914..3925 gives 1.5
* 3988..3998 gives -0.2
